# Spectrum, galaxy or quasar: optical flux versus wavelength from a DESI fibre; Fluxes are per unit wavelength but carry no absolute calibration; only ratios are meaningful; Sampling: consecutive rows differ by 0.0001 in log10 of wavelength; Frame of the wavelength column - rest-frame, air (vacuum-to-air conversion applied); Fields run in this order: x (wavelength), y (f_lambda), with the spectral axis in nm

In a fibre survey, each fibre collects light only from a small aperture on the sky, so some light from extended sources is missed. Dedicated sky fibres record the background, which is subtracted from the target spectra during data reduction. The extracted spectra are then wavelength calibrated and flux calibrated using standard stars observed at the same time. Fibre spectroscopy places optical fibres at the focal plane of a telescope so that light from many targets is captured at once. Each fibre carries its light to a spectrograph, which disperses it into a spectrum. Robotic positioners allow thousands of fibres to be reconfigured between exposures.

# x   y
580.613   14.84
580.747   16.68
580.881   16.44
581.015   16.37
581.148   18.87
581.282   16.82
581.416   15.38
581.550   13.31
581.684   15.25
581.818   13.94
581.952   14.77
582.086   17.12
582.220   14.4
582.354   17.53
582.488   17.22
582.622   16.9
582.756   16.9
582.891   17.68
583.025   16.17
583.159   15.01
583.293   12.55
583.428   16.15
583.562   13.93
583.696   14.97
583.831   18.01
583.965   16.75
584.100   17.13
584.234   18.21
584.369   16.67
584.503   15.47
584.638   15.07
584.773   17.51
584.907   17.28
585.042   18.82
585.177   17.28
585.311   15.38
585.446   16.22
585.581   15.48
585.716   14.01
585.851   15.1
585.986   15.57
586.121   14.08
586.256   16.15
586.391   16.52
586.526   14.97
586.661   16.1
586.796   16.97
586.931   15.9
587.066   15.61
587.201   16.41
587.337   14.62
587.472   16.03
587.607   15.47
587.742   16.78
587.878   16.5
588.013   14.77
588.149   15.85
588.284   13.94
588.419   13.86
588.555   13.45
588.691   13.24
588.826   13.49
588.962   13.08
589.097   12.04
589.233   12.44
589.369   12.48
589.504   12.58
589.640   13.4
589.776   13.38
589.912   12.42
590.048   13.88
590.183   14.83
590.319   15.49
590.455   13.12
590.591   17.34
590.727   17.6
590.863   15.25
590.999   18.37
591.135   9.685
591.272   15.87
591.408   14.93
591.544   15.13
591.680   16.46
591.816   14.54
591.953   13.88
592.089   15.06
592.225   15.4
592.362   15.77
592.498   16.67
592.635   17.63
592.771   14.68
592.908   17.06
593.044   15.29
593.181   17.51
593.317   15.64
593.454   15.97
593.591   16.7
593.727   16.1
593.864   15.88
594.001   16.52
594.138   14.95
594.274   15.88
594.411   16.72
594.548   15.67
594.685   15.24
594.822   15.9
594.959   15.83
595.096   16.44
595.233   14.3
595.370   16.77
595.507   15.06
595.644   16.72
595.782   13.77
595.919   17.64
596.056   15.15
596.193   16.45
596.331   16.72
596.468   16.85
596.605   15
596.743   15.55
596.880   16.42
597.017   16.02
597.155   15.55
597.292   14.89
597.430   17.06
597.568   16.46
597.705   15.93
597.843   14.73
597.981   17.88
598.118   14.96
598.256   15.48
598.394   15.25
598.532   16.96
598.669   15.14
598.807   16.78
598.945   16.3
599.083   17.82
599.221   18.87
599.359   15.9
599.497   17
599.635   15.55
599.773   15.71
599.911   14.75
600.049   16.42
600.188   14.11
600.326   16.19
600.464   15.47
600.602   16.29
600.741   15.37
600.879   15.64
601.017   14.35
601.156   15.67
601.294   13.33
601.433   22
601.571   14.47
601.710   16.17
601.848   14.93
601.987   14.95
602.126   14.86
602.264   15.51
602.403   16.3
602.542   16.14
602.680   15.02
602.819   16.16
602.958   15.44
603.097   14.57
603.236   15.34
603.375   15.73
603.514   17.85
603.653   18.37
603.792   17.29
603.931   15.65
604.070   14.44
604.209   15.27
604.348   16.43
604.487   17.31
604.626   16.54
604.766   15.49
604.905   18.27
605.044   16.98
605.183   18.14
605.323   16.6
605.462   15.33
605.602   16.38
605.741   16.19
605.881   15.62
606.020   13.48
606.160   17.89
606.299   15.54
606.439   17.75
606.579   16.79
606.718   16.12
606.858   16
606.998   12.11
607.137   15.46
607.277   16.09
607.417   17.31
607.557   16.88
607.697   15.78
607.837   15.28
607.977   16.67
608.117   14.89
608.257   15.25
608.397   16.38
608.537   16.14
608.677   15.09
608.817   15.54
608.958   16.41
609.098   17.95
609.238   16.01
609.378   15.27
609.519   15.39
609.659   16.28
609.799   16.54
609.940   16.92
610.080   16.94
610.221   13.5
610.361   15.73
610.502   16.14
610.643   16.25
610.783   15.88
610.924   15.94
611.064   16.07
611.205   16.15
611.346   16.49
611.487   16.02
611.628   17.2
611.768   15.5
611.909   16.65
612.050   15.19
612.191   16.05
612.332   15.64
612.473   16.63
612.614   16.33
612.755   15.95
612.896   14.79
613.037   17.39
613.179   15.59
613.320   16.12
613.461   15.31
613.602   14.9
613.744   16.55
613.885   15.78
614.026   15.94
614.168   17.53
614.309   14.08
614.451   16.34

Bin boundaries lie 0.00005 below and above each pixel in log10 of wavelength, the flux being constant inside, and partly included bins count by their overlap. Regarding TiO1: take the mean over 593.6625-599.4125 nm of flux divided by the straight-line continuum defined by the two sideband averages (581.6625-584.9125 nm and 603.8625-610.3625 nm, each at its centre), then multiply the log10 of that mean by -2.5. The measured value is 0.002 mag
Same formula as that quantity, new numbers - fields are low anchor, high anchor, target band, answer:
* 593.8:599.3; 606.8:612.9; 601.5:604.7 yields 0.01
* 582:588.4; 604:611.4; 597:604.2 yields 0.01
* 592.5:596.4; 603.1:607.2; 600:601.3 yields 0.05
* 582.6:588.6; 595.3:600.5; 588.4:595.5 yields 0.06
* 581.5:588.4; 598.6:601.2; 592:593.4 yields -0.01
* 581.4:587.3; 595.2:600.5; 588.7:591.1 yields 0.13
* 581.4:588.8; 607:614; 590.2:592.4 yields 0.04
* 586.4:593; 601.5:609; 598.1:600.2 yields -0.04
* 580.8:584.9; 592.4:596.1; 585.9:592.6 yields 0.08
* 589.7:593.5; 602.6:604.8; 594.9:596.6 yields -0.03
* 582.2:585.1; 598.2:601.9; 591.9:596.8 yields 0.02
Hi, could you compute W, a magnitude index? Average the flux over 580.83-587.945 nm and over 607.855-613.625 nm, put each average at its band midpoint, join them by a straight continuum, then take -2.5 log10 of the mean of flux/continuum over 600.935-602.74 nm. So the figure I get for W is 0.02 mag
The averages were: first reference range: 16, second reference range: 16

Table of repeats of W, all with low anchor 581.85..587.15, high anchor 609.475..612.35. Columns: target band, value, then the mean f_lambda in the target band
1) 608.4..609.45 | 0.00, 16.1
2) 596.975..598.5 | 0.01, 15.9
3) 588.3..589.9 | 0.23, 13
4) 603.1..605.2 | -0.03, 16.5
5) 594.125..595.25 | 0.02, 15.8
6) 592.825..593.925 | -0.01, 16.2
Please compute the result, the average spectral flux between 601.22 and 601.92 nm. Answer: 16.2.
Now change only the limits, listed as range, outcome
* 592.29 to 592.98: 16.3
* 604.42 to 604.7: 16.9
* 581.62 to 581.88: 14.6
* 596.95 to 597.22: 15.8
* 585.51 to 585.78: 14.8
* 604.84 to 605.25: 17.8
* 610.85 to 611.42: 16.1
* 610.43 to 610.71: 16.1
